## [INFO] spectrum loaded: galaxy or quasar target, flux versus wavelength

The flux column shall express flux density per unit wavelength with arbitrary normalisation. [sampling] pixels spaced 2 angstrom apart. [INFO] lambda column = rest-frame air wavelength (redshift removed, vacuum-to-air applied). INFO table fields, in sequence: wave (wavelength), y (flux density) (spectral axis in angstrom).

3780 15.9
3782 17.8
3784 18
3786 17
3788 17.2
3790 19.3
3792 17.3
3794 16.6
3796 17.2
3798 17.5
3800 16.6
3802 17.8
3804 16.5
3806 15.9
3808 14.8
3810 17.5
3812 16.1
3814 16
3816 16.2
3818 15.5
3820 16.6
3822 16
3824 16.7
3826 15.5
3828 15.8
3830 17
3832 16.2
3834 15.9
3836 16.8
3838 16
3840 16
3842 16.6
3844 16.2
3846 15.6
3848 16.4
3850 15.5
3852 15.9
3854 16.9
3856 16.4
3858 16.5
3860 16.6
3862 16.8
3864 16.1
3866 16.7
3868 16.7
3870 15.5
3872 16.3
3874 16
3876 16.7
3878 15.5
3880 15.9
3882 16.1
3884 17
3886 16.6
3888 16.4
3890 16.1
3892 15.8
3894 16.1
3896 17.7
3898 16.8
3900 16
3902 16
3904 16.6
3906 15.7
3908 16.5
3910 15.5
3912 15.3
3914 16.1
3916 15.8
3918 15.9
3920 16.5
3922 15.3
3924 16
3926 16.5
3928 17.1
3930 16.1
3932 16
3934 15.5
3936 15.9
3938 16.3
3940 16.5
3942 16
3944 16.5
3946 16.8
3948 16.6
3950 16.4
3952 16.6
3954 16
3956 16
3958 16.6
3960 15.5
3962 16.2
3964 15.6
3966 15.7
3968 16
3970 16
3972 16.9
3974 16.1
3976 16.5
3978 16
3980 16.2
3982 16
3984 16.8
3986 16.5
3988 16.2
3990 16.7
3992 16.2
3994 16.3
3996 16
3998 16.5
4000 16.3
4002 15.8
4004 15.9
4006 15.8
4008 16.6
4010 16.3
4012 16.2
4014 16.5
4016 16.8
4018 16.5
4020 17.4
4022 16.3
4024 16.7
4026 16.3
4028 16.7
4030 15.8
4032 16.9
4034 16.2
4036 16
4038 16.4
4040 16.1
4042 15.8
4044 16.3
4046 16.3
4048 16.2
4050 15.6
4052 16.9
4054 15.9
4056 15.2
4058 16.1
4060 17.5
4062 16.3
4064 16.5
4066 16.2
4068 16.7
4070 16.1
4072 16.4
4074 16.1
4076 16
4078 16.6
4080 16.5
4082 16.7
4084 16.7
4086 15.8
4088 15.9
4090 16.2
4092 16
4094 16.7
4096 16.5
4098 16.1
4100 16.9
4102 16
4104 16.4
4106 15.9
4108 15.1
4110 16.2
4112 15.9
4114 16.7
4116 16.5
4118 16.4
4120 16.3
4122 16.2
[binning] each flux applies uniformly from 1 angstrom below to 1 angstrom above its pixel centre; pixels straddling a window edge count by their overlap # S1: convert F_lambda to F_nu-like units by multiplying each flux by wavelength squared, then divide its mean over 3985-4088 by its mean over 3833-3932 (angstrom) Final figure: 1.09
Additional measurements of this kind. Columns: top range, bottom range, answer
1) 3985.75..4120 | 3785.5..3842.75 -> 1.11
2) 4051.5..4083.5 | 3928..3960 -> 1.07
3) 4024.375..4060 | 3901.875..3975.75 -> 1.06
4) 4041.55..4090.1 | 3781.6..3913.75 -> 1.11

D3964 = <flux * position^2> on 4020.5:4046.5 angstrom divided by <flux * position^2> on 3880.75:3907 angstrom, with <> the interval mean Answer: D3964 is 1.1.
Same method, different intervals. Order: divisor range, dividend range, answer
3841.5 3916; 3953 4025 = 1.06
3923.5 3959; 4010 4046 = 1.05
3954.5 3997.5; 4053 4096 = 1.06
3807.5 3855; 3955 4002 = 1.08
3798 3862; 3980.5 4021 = 1.10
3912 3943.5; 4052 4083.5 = 1.09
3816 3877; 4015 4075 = 1.11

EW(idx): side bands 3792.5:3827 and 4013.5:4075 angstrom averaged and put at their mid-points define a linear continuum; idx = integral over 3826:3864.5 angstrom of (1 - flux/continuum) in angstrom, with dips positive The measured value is 0.4 angstrom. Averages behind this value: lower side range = 16.4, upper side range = 16.3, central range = 16.3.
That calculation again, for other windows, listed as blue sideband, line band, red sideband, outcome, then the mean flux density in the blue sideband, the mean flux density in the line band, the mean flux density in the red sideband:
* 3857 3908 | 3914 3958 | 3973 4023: 0.3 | 16.3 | 16.2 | 16.3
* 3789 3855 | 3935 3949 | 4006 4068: 0.0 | 16.4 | 16.4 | 16.3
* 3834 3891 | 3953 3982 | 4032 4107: 0.3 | 16.3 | 16.1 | 16.3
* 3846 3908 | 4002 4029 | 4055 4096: -0.2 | 16.3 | 16.4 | 16.3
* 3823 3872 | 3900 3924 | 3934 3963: 0.5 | 16.3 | 15.9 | 16.3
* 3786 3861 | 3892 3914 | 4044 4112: 0.3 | 16.5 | 16.2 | 16.2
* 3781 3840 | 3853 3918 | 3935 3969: 0.6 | 16.7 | 16.3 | 16.2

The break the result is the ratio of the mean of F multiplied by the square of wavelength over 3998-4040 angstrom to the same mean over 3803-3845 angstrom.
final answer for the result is 1.1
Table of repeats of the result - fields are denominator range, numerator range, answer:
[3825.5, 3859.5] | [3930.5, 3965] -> 1.05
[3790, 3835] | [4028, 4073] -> 1.11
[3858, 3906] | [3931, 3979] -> 1.03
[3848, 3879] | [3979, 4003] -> 1.07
